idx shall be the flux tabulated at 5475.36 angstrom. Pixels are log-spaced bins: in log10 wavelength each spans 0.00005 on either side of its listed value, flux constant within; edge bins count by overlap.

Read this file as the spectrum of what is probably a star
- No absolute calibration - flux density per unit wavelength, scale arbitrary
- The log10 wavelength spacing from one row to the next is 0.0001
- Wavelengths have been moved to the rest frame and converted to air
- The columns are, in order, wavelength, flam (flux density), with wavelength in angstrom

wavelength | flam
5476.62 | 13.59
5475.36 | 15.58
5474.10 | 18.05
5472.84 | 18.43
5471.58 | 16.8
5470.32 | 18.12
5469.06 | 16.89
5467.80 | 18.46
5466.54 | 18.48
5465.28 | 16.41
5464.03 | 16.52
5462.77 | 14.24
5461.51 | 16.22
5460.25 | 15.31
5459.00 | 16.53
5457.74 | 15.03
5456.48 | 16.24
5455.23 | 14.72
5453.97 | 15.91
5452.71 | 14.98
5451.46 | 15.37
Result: 15.58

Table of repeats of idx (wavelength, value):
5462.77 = 14.24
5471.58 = 16.8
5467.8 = 18.46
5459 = 16.53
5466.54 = 18.48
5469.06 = 16.89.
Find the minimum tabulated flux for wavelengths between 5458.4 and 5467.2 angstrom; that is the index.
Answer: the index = 14.24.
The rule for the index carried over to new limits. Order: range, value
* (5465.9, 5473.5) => 16.8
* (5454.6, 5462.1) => 14.72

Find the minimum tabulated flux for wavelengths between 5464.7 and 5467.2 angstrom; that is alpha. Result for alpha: 16.41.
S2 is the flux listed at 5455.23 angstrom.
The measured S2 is 14.72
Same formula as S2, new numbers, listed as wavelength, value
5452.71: 14.98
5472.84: 18.43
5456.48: 16.24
